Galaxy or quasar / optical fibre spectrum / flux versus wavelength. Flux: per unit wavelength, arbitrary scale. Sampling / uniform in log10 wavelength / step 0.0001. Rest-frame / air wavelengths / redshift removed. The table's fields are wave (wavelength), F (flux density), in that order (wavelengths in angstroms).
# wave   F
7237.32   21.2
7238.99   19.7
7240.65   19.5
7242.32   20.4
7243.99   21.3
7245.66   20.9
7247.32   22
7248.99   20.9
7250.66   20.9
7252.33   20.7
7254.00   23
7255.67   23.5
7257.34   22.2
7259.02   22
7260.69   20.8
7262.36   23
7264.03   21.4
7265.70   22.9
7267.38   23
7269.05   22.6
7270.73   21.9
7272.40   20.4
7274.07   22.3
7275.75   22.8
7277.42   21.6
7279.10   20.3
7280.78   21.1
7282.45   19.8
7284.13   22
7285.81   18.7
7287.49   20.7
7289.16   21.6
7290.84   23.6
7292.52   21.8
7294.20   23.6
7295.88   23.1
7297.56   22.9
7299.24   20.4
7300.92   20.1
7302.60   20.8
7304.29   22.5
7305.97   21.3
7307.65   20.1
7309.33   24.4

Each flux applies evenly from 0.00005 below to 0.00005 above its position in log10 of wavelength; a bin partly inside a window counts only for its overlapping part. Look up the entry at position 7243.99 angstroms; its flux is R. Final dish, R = 21.3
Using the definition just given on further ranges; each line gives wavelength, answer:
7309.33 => 24.4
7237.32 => 21.2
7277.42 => 21.6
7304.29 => 22.5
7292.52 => 21.8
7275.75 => 22.8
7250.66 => 20.9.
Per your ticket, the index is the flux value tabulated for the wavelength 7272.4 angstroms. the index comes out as 20.4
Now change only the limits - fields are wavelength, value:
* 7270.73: 21.9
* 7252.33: 20.7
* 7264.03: 21.4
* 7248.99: 20.9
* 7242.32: 20.4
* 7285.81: 18.7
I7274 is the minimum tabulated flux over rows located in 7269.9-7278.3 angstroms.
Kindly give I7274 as 20.4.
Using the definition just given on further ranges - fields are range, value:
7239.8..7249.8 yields 19.5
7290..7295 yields 21.8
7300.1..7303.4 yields 20.1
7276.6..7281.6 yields 20.3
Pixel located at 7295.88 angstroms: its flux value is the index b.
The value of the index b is 23.1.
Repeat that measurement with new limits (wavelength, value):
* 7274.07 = 22.3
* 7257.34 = 22.2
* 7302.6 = 20.8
